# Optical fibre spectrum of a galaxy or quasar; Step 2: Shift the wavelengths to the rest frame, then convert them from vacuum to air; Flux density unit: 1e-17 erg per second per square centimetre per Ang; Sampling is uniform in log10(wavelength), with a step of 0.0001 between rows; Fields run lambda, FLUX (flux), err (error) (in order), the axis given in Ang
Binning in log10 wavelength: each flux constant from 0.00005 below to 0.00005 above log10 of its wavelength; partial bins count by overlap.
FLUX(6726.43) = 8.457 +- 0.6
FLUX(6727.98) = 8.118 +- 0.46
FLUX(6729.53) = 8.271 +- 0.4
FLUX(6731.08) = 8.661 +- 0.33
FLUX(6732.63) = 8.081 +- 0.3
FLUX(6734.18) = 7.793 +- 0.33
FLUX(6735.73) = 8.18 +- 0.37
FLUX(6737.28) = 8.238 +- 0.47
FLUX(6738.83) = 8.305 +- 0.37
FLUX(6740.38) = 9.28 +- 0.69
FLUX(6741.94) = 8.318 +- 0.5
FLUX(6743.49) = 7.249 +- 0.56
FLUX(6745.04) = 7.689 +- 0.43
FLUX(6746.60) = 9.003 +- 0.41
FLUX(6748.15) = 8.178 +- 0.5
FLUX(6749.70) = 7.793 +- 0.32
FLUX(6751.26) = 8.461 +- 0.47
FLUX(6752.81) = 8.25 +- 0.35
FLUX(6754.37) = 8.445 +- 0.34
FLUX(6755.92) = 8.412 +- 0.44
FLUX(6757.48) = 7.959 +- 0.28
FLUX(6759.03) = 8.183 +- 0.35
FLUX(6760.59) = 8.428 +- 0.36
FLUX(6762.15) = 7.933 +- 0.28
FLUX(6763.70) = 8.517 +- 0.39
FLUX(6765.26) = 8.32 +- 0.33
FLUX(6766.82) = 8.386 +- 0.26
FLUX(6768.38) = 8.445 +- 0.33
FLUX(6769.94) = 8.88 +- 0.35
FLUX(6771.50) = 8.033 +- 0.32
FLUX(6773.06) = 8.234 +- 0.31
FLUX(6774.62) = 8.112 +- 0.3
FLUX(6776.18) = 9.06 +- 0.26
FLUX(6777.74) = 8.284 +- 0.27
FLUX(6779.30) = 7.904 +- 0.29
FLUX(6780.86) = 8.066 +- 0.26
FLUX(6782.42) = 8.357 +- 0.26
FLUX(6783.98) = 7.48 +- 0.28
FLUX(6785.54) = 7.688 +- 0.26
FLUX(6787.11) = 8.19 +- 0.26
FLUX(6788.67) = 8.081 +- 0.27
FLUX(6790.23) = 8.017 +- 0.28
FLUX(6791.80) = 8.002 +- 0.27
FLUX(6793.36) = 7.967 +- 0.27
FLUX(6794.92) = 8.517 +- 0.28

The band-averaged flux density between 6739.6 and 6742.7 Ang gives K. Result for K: 8.78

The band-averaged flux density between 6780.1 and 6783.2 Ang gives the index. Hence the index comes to 8.22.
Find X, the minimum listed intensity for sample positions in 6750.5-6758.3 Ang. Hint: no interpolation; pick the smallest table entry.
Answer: 7.959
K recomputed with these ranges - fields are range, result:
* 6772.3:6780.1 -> 8.32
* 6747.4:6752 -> 8.14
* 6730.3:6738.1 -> 8.2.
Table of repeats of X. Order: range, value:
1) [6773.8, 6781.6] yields 7.904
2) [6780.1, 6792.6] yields 7.48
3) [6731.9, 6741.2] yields 7.793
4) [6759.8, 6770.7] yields 7.933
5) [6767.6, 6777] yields 8.033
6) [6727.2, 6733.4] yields 8.081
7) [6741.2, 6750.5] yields 7.249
